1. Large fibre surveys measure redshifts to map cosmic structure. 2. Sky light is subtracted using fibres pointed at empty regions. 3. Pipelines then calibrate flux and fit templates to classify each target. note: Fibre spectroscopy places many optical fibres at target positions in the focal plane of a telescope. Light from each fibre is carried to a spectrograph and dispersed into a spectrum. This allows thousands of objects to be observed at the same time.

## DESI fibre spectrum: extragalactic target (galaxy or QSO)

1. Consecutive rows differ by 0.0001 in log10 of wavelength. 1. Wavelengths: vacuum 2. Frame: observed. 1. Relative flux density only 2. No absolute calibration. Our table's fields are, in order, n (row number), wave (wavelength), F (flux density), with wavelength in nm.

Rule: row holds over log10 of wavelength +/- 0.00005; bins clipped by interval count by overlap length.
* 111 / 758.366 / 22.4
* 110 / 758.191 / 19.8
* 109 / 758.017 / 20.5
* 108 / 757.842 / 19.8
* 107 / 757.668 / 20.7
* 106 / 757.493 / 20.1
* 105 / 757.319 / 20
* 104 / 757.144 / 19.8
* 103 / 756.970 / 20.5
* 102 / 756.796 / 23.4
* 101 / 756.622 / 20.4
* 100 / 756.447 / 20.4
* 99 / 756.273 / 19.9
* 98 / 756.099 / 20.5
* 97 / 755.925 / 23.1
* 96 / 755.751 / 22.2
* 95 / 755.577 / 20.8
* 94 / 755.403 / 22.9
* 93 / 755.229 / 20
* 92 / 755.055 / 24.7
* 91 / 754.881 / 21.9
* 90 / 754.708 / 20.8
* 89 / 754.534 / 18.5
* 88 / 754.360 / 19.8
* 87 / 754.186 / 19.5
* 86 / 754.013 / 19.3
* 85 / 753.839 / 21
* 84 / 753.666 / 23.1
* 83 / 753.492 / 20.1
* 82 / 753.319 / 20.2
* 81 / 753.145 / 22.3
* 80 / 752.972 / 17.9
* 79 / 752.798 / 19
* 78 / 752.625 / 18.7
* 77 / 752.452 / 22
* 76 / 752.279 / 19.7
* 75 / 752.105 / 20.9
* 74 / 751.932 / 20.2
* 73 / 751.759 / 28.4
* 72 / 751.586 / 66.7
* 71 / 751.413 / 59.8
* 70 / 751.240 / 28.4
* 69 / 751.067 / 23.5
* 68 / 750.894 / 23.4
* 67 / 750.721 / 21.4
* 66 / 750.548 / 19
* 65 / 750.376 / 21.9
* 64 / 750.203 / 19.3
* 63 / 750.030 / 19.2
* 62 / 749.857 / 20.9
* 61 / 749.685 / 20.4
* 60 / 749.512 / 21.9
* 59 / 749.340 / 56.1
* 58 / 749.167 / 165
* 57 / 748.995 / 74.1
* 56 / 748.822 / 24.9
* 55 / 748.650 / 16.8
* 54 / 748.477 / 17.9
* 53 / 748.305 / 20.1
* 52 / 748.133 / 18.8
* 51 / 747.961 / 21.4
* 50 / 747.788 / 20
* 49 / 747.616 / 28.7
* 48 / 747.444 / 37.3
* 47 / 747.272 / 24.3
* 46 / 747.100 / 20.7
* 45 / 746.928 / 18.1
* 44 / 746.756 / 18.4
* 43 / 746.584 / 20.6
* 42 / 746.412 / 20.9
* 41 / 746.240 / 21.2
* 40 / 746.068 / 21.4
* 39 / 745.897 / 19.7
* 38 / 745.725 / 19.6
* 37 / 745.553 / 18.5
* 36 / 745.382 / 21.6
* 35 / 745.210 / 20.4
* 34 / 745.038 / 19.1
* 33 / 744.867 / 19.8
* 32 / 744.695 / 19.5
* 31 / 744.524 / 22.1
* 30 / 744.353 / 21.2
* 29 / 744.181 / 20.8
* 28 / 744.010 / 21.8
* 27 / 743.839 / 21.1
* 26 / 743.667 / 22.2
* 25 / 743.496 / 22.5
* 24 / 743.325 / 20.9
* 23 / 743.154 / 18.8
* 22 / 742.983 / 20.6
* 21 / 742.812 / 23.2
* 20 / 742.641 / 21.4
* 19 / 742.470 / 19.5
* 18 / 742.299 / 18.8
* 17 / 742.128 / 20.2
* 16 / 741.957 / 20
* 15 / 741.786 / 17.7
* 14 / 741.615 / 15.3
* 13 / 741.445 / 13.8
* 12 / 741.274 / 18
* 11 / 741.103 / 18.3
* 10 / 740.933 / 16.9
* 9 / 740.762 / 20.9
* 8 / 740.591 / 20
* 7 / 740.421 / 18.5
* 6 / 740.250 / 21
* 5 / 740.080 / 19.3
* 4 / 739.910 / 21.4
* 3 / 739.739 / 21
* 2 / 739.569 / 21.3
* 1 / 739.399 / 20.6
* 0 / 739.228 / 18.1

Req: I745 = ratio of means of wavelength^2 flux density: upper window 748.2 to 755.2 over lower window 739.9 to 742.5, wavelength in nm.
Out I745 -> 1.59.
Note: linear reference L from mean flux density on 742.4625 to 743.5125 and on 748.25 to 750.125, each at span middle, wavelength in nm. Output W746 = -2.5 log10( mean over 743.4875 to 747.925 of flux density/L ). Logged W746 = 0.35 mag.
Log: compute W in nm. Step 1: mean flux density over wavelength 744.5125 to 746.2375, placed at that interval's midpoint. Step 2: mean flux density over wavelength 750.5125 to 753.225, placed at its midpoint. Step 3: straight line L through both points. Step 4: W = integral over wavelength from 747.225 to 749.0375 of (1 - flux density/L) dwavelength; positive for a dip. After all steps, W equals -0.27 nm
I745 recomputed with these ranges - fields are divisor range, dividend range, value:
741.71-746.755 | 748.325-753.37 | 1.59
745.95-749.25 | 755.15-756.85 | 0.68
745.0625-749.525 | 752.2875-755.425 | 0.69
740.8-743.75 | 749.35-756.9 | 1.25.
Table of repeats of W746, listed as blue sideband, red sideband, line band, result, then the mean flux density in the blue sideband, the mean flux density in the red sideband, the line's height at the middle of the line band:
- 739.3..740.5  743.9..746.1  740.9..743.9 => 0.054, 20.4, 20.4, 20.4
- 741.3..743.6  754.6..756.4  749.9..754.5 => -0.156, 19.4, 21.6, 21.1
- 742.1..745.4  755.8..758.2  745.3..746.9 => 0.033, 20.8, 20.7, 20.8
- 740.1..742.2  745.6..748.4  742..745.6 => -0.039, 18.4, 21.9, 20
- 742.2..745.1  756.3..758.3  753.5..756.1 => -0.034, 20.8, 20.5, 20.5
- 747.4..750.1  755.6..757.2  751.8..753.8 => 0.348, 36.6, 21.2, 28.4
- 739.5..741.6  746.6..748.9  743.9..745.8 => 0.022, 19.1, 22.1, 20.8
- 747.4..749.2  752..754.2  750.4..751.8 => -0.248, 36.9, 20.3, 27.2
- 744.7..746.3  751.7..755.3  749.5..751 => -0.015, 20.1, 20.8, 20.5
